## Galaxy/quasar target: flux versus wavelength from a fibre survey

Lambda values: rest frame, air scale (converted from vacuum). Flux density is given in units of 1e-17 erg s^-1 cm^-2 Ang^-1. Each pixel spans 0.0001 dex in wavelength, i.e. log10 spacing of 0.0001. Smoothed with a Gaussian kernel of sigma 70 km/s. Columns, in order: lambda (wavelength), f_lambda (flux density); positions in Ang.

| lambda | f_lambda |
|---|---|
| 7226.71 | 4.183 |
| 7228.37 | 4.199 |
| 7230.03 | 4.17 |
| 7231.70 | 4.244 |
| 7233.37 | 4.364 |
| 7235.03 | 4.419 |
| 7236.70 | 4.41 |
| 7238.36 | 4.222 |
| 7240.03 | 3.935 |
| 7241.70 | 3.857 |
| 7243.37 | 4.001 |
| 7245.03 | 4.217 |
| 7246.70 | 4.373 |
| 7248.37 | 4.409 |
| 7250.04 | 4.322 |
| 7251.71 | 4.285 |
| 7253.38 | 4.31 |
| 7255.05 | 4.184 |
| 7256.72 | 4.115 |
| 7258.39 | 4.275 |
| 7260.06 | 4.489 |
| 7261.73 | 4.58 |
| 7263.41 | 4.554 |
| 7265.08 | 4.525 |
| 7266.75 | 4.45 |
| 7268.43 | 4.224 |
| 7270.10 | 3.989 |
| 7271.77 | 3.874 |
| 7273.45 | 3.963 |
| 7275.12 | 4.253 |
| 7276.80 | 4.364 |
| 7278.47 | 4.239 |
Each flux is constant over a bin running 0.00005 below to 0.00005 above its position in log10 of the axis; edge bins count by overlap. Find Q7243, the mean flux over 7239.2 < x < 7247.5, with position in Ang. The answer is 4.08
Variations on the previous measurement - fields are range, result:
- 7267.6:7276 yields 4.06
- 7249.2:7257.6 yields 4.24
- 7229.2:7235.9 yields 4.3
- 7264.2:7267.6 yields 4.49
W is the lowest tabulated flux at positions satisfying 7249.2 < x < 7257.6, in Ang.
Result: 4.115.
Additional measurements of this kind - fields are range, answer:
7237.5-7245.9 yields 3.857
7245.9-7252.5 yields 4.285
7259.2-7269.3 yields 4.224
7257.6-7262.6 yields 4.275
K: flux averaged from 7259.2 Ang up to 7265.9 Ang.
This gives 4.53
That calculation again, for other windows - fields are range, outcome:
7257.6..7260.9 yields 4.39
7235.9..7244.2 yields 4.08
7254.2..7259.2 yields 4.19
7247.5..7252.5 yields 4.34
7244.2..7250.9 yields 4.33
